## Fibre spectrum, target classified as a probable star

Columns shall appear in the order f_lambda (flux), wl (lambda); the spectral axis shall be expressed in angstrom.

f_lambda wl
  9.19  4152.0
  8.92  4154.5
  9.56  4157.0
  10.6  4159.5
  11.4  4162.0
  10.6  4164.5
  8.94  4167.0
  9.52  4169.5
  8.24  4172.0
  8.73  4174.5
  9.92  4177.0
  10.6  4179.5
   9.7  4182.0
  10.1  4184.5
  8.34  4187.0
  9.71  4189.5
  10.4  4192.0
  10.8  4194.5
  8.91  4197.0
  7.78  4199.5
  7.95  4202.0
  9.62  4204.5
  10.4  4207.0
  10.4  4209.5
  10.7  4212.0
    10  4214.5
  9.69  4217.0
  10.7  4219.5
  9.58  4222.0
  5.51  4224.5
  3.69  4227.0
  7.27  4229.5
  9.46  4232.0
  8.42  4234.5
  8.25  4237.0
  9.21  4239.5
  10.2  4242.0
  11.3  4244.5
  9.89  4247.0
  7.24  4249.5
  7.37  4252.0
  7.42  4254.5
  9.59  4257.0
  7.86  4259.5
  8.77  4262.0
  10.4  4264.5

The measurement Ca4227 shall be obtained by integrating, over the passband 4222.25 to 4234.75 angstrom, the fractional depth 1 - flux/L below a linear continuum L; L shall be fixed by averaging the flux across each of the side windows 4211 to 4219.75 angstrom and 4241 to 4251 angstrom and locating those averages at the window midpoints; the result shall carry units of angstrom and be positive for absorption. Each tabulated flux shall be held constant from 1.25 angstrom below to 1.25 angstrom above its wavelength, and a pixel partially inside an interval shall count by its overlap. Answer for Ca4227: 3.7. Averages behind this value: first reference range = 10.2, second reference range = 9.59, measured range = 6.96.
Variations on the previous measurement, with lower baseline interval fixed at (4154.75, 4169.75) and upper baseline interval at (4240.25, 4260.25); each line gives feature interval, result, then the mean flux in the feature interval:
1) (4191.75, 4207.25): 0.5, 9.28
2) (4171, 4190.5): 0.8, 9.43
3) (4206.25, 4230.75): 1.5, 8.76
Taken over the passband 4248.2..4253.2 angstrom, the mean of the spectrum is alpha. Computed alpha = 7.33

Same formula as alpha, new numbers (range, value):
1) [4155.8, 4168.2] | 10.2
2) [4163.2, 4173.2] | 9.34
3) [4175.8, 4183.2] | 10.1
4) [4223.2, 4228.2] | 4.66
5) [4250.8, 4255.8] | 7.42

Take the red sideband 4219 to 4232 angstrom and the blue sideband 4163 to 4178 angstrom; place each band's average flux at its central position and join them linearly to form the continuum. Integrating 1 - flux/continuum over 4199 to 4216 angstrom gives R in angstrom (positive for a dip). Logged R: -3.5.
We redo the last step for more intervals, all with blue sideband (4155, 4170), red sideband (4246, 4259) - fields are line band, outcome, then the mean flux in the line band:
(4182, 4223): -2.0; 9.69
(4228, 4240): 0.3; 8.38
